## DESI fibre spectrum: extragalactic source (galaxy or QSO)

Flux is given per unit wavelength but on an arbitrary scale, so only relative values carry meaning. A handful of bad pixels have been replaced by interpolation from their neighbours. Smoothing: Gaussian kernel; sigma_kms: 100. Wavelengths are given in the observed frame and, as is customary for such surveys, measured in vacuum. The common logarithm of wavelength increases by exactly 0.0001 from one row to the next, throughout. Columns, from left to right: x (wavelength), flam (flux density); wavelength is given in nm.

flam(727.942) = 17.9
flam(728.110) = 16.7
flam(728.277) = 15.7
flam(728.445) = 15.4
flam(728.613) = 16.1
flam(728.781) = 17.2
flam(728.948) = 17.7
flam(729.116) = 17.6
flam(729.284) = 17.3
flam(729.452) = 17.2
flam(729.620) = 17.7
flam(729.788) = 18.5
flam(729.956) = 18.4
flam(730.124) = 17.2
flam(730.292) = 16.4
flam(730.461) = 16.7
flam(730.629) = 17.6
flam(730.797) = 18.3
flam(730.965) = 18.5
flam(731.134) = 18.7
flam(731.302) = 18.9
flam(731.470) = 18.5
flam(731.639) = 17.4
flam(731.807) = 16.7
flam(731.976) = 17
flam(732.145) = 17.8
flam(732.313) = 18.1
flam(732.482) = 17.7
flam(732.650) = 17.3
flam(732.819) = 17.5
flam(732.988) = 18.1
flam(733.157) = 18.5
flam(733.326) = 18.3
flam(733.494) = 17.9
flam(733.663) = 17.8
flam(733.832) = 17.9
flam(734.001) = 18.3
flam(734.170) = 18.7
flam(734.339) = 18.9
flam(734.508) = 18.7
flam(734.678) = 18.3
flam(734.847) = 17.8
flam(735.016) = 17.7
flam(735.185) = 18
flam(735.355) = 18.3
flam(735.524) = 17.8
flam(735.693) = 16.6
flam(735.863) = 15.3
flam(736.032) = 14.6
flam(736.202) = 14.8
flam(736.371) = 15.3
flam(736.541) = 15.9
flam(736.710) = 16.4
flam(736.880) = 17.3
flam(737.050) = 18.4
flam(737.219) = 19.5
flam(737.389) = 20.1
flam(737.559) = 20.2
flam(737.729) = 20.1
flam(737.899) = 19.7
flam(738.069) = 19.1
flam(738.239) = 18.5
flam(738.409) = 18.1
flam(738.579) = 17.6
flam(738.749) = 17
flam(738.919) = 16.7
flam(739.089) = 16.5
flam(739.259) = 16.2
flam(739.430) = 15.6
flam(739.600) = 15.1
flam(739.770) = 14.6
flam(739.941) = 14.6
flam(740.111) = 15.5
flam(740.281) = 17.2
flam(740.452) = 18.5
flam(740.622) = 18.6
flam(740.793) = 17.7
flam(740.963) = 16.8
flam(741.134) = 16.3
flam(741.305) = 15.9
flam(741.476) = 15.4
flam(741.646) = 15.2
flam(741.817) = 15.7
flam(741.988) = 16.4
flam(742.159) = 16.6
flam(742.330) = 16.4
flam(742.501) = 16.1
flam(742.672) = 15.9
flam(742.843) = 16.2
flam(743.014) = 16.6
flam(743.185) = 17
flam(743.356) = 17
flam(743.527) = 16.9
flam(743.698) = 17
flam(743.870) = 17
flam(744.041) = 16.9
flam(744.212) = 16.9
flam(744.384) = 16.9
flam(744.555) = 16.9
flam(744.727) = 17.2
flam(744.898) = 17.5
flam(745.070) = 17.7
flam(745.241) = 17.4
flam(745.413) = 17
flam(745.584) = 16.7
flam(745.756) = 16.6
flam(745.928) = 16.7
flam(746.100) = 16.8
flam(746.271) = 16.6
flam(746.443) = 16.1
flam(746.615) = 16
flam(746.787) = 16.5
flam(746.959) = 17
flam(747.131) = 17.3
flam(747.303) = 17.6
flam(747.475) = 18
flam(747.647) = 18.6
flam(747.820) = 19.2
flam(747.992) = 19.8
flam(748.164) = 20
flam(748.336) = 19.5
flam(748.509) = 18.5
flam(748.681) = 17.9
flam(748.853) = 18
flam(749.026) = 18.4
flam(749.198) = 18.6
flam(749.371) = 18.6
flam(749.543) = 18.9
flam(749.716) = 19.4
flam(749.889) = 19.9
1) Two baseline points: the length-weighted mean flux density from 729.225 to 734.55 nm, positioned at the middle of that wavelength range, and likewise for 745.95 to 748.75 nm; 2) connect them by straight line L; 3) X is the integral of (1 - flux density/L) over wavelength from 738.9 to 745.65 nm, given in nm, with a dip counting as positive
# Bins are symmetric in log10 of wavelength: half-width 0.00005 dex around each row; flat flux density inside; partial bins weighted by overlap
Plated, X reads 0.48 nm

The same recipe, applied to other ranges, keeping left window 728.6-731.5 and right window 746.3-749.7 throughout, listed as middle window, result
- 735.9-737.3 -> 0.109 nm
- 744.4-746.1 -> 0.095 nm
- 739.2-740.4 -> 0.156 nm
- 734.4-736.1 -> 0.046 nm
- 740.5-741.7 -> 0.088 nm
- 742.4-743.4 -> 0.087 nm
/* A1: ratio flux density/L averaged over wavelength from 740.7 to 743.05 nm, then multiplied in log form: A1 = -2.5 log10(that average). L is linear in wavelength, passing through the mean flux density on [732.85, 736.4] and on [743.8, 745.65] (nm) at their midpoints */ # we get 0.07 mag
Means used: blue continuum 17.5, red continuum 17.1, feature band 16.2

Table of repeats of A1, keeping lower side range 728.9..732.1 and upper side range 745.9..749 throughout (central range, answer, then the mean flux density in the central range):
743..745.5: 0.04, 17.1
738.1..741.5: 0.07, 16.7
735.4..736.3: 0.12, 15.9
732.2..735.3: -0.02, 18.1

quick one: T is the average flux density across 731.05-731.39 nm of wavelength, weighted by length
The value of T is 18.8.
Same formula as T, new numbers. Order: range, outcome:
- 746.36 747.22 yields 16.6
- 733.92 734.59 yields 18.7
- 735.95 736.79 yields 15.4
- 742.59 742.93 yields 16.1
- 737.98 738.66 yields 18.3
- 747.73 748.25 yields 19.7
